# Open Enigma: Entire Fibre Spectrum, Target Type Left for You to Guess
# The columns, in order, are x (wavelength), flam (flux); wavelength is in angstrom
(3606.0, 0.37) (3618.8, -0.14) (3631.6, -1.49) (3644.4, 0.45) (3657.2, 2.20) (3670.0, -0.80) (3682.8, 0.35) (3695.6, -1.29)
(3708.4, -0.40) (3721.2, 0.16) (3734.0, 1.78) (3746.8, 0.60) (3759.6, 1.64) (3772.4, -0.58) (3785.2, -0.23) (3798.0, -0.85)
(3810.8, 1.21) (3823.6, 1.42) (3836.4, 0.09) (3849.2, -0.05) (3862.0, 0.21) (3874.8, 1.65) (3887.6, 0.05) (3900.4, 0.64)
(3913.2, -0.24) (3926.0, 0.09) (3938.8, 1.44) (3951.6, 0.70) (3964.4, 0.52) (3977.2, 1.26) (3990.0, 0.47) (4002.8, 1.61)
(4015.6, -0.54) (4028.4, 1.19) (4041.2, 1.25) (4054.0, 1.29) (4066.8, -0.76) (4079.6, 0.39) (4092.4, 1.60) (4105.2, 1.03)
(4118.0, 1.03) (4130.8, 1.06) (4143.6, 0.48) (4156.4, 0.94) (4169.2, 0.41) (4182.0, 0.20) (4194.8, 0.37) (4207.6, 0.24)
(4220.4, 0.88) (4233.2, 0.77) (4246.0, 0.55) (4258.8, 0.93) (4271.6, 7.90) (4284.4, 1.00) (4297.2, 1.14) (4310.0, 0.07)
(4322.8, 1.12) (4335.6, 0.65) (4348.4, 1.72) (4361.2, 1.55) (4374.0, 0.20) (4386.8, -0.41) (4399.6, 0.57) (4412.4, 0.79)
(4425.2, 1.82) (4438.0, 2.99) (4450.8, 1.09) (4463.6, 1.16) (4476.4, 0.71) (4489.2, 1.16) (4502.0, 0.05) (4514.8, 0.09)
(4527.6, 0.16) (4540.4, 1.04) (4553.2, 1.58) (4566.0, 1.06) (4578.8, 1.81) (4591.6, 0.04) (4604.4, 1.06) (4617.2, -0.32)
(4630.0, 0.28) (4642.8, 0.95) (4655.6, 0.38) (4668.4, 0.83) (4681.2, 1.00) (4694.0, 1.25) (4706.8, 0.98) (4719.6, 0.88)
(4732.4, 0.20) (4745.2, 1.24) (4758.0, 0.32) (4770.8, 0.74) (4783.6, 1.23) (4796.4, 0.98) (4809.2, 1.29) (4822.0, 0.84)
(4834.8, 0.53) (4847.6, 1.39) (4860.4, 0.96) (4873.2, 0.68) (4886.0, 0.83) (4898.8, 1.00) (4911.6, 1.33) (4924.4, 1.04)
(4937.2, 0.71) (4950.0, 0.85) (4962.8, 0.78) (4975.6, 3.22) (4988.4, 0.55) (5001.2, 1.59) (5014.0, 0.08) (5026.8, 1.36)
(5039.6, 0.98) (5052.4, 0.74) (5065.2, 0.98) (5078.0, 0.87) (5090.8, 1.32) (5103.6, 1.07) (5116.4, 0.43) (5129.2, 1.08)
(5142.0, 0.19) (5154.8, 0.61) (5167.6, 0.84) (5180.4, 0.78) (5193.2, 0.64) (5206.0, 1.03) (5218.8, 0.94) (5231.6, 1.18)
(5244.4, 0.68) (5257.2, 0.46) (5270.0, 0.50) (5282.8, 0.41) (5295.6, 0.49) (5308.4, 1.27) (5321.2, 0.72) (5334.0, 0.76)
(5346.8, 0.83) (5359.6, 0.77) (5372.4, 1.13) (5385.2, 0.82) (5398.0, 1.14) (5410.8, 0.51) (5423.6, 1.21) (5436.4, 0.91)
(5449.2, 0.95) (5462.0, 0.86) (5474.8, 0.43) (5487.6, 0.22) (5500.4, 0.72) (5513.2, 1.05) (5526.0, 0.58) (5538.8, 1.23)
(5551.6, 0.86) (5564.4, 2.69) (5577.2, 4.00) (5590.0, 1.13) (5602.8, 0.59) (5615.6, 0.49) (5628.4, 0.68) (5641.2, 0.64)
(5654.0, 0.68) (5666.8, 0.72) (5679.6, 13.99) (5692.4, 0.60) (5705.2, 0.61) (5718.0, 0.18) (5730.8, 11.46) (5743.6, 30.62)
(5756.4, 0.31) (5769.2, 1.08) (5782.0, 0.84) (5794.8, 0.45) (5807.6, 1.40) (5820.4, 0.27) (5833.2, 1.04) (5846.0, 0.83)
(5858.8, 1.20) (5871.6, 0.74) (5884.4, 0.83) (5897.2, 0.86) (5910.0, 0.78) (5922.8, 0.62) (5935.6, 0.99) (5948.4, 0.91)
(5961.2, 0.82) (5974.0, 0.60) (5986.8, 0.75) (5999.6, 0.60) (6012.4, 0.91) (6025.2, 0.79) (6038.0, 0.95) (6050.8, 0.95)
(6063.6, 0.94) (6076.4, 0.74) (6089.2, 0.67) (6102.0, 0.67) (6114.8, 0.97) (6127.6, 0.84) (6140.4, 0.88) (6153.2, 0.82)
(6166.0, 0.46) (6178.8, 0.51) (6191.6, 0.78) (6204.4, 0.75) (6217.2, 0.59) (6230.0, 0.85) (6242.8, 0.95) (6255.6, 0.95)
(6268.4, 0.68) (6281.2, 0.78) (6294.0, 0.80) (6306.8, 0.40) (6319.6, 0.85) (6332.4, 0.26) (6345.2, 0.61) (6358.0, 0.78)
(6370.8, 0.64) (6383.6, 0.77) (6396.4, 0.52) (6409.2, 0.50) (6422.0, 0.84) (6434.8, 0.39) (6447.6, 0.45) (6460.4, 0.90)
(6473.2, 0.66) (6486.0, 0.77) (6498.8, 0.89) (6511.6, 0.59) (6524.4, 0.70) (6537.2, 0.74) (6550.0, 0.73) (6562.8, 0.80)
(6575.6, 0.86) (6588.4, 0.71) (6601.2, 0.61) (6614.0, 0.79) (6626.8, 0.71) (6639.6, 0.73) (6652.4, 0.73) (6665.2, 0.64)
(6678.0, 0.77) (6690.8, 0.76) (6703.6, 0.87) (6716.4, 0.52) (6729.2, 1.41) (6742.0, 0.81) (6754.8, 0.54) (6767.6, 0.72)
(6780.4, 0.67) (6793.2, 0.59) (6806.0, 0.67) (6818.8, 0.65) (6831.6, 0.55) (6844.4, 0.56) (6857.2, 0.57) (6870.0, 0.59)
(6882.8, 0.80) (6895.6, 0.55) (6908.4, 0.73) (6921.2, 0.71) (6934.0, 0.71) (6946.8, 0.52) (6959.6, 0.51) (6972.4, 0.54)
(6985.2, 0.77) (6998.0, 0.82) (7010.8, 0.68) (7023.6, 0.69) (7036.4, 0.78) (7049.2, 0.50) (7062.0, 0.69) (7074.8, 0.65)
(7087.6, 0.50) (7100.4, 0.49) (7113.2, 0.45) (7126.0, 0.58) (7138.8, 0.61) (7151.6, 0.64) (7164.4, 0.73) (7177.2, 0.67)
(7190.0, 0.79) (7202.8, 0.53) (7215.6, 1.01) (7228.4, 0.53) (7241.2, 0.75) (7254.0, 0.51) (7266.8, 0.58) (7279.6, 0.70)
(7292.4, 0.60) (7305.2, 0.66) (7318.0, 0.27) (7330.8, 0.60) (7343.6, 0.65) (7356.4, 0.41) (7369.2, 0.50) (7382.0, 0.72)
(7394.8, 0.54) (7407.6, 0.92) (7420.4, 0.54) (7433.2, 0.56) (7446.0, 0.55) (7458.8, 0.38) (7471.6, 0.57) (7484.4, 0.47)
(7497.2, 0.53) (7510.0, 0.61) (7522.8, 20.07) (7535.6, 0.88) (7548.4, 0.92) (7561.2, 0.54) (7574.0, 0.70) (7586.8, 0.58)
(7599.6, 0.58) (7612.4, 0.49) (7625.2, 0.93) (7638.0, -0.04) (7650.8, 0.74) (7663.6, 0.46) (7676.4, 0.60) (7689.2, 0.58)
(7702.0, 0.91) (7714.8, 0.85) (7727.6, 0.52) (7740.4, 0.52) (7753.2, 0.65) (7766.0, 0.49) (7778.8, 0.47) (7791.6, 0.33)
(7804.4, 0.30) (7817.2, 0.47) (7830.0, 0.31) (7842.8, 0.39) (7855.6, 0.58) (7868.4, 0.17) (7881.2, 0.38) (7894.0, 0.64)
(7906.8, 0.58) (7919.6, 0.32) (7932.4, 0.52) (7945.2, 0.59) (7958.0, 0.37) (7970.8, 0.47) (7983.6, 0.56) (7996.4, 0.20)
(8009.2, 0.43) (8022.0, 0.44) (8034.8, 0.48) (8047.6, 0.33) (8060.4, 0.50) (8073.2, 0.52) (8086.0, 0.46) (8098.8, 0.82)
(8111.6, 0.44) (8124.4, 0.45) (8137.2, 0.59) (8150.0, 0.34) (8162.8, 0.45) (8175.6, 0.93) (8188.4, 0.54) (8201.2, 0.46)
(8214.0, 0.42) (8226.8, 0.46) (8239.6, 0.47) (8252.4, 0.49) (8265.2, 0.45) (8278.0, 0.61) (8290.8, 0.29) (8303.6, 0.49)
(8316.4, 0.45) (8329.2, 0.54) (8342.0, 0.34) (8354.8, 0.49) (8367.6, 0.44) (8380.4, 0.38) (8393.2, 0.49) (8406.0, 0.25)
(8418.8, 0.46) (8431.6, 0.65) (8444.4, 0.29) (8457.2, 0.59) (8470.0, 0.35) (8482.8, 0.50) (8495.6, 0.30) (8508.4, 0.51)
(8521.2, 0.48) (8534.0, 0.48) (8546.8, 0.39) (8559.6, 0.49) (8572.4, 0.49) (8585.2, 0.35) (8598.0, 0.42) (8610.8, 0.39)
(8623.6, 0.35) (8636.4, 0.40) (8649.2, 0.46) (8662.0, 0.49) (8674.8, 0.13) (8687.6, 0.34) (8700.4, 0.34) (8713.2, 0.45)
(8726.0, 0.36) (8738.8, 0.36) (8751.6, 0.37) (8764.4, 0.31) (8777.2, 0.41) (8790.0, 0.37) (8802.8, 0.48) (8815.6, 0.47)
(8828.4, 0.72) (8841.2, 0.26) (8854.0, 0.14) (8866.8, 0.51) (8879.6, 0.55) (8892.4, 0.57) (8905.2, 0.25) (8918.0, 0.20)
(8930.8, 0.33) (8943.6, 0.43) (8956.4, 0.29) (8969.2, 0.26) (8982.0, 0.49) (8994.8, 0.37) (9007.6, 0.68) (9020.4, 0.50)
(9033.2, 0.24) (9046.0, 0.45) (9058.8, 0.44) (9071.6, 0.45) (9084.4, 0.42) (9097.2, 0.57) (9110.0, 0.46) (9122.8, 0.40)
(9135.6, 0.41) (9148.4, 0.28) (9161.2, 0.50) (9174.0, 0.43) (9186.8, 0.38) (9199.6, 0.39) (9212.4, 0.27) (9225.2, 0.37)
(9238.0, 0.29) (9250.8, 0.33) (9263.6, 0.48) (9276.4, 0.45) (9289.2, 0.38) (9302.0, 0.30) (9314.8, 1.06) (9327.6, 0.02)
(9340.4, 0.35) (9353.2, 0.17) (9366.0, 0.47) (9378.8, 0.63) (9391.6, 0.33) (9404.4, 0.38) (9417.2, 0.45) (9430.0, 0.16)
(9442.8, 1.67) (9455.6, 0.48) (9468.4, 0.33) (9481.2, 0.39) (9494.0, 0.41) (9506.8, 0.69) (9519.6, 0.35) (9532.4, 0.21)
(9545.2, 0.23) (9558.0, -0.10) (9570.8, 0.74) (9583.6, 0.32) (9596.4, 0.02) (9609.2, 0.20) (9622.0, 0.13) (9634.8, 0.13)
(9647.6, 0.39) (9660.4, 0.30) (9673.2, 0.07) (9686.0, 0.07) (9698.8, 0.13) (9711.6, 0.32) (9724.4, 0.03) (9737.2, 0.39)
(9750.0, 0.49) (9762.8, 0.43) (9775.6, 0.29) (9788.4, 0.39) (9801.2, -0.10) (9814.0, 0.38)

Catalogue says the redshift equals 0.146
